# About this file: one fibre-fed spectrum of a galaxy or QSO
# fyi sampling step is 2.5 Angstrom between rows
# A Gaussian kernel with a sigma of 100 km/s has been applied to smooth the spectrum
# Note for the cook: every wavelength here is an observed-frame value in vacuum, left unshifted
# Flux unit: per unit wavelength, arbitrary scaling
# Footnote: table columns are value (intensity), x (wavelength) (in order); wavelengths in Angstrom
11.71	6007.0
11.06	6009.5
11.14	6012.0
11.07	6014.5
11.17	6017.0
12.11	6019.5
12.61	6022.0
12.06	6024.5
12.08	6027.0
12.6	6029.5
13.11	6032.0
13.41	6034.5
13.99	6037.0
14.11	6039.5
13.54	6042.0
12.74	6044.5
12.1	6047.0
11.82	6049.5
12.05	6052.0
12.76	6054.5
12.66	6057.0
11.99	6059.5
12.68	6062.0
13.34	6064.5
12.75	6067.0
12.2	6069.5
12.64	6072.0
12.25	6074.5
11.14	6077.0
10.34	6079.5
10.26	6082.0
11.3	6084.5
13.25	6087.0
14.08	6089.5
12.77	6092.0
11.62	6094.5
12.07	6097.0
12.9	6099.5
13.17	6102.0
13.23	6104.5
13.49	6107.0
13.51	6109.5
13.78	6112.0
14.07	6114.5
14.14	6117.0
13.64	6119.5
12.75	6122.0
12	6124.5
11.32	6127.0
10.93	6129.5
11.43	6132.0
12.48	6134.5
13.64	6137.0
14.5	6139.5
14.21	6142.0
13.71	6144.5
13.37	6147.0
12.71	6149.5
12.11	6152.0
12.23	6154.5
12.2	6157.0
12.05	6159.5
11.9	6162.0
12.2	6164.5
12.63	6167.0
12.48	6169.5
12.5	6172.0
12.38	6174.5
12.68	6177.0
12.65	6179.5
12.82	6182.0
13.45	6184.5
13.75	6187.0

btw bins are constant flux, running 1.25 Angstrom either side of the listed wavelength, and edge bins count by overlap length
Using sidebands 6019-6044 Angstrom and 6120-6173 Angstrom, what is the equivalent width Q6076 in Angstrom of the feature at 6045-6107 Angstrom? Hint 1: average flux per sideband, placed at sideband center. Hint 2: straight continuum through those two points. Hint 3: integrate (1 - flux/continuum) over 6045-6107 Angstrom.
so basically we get 2.3 Angstrom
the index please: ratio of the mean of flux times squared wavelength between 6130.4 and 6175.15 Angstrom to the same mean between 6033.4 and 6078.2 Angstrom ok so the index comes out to 1.0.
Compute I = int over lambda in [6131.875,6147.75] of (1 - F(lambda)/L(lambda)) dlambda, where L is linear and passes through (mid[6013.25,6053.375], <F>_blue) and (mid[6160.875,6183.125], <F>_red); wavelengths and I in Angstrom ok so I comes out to -1.2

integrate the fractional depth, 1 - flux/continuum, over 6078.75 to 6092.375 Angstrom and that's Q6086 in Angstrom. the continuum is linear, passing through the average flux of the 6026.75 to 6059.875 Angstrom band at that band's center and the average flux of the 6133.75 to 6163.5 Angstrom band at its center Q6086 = 0.91 Angstrom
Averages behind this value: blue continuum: 12.8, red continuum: 12.9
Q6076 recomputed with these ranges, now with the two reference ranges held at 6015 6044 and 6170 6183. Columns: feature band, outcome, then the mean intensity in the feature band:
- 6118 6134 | 0.7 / 12.1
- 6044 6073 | 0.6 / 12.5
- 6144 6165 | 0.3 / 12.5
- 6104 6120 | -1.3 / 13.7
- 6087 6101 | -0.1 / 12.7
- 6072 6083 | 1.3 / 11.2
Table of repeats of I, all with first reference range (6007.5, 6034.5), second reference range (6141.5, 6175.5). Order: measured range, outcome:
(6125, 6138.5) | 0.50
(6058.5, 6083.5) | 0.49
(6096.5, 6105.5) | -0.42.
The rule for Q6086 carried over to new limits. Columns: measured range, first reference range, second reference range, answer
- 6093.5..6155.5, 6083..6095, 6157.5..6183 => -2.0 Angstrom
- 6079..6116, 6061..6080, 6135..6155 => -0.2 Angstrom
